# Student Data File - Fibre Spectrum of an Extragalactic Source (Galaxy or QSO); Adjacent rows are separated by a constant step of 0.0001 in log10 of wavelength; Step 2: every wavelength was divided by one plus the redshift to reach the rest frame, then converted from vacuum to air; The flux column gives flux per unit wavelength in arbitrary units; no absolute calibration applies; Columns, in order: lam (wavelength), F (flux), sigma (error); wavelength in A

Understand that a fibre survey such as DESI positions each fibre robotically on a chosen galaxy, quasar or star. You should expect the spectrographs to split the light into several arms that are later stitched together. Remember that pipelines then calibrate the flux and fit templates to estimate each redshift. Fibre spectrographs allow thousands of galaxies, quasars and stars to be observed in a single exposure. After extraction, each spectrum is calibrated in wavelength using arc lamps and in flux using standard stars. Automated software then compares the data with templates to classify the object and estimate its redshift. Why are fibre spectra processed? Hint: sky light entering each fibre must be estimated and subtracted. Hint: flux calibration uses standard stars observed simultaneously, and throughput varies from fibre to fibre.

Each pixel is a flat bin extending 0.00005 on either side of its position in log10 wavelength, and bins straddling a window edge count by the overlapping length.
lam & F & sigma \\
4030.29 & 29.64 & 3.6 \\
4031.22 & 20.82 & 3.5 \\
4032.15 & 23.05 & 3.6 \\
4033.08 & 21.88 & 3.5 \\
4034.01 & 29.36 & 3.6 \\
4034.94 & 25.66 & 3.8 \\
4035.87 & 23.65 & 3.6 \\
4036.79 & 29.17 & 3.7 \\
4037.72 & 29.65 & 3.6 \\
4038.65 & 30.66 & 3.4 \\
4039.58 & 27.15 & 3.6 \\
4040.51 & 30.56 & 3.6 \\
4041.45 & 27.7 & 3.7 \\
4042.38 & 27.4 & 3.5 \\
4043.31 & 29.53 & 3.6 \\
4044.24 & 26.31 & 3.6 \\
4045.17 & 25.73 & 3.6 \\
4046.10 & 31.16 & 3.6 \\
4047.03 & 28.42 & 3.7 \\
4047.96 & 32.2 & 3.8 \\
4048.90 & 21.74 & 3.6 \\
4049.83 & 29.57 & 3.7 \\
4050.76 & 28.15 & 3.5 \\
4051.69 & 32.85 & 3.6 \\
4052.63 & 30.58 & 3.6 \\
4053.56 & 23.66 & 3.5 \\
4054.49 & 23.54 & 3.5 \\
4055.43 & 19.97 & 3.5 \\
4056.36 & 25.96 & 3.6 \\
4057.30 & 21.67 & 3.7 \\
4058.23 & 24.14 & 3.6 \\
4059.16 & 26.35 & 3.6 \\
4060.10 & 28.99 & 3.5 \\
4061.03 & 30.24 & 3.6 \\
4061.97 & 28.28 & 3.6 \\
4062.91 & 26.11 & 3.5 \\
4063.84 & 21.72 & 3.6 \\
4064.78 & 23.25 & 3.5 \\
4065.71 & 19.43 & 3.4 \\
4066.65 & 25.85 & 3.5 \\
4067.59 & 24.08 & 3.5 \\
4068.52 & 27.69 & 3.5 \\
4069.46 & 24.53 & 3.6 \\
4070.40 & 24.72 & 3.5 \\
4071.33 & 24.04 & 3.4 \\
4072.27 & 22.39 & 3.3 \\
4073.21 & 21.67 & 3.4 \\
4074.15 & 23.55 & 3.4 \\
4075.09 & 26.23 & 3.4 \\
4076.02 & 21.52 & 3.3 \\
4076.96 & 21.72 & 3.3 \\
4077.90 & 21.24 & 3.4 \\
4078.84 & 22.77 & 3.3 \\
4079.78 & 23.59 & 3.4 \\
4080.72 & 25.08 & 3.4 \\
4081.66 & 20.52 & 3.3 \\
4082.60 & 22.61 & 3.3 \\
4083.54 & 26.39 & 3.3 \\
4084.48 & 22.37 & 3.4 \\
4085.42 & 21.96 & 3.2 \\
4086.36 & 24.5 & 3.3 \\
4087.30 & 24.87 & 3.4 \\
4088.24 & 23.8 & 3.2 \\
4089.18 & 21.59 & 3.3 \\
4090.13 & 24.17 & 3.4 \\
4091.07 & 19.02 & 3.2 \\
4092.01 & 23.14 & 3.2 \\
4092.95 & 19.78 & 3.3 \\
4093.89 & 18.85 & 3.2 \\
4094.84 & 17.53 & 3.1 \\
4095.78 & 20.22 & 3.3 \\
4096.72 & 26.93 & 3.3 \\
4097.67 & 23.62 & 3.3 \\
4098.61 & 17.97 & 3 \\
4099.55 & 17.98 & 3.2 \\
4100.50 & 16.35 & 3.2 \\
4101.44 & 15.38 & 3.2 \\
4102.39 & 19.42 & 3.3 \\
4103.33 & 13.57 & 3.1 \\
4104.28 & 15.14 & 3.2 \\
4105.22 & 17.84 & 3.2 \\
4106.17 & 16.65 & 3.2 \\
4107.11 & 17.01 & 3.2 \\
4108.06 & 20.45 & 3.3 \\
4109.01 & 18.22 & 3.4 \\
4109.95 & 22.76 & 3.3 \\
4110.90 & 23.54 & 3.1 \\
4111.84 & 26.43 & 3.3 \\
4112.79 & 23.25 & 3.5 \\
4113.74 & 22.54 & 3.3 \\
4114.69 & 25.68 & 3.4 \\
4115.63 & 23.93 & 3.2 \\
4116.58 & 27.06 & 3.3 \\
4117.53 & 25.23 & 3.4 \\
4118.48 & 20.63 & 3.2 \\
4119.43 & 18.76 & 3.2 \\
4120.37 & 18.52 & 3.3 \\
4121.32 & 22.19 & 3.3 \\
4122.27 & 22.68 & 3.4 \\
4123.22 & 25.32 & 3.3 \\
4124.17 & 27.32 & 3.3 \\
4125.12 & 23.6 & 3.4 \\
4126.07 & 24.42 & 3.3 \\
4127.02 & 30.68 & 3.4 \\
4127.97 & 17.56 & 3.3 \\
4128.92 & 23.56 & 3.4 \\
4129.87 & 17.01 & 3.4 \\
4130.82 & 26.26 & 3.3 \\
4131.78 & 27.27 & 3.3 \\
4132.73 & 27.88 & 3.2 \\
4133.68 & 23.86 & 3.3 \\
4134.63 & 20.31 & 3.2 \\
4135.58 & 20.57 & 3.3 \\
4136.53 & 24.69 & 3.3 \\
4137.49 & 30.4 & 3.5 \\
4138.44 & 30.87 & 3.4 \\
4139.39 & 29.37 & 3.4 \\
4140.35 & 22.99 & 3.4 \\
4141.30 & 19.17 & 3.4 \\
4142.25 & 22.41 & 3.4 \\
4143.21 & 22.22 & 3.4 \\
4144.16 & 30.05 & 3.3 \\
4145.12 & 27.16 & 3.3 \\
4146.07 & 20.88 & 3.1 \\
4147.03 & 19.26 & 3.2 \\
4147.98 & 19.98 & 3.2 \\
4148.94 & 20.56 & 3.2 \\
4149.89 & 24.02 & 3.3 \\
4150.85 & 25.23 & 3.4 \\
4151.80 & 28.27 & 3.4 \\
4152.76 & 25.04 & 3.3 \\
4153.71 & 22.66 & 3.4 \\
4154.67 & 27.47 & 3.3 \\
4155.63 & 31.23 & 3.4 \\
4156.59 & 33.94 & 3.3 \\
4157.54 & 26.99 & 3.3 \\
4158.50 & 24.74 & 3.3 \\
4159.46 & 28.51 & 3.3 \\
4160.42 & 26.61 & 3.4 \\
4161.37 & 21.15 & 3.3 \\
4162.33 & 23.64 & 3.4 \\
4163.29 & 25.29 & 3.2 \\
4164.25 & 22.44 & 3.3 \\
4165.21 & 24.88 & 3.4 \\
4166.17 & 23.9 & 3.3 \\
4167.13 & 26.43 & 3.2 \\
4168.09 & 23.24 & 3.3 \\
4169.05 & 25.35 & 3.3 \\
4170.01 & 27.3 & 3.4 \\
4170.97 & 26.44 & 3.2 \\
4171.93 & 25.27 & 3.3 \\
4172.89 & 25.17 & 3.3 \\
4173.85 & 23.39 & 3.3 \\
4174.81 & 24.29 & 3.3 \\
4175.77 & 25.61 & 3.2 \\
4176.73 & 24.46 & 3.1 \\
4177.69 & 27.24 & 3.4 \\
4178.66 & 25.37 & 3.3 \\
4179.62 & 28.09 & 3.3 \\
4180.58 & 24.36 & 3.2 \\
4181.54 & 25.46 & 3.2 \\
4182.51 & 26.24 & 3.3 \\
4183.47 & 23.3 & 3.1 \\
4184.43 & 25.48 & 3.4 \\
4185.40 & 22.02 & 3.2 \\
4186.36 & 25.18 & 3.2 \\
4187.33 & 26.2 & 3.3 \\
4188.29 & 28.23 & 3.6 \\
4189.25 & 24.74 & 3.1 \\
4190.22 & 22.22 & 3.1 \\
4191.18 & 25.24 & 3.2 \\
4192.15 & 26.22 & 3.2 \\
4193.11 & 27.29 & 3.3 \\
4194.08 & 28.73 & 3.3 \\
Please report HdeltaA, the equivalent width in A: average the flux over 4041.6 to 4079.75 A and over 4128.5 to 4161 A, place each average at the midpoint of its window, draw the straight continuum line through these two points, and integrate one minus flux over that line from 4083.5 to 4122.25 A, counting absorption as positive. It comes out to 6.4 A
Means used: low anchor 25.5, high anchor 25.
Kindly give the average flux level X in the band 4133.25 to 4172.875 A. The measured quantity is 25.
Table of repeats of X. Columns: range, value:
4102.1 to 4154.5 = 23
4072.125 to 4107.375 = 21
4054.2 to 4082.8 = 24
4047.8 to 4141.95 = 23.2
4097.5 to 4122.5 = 20.4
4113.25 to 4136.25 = 23.5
